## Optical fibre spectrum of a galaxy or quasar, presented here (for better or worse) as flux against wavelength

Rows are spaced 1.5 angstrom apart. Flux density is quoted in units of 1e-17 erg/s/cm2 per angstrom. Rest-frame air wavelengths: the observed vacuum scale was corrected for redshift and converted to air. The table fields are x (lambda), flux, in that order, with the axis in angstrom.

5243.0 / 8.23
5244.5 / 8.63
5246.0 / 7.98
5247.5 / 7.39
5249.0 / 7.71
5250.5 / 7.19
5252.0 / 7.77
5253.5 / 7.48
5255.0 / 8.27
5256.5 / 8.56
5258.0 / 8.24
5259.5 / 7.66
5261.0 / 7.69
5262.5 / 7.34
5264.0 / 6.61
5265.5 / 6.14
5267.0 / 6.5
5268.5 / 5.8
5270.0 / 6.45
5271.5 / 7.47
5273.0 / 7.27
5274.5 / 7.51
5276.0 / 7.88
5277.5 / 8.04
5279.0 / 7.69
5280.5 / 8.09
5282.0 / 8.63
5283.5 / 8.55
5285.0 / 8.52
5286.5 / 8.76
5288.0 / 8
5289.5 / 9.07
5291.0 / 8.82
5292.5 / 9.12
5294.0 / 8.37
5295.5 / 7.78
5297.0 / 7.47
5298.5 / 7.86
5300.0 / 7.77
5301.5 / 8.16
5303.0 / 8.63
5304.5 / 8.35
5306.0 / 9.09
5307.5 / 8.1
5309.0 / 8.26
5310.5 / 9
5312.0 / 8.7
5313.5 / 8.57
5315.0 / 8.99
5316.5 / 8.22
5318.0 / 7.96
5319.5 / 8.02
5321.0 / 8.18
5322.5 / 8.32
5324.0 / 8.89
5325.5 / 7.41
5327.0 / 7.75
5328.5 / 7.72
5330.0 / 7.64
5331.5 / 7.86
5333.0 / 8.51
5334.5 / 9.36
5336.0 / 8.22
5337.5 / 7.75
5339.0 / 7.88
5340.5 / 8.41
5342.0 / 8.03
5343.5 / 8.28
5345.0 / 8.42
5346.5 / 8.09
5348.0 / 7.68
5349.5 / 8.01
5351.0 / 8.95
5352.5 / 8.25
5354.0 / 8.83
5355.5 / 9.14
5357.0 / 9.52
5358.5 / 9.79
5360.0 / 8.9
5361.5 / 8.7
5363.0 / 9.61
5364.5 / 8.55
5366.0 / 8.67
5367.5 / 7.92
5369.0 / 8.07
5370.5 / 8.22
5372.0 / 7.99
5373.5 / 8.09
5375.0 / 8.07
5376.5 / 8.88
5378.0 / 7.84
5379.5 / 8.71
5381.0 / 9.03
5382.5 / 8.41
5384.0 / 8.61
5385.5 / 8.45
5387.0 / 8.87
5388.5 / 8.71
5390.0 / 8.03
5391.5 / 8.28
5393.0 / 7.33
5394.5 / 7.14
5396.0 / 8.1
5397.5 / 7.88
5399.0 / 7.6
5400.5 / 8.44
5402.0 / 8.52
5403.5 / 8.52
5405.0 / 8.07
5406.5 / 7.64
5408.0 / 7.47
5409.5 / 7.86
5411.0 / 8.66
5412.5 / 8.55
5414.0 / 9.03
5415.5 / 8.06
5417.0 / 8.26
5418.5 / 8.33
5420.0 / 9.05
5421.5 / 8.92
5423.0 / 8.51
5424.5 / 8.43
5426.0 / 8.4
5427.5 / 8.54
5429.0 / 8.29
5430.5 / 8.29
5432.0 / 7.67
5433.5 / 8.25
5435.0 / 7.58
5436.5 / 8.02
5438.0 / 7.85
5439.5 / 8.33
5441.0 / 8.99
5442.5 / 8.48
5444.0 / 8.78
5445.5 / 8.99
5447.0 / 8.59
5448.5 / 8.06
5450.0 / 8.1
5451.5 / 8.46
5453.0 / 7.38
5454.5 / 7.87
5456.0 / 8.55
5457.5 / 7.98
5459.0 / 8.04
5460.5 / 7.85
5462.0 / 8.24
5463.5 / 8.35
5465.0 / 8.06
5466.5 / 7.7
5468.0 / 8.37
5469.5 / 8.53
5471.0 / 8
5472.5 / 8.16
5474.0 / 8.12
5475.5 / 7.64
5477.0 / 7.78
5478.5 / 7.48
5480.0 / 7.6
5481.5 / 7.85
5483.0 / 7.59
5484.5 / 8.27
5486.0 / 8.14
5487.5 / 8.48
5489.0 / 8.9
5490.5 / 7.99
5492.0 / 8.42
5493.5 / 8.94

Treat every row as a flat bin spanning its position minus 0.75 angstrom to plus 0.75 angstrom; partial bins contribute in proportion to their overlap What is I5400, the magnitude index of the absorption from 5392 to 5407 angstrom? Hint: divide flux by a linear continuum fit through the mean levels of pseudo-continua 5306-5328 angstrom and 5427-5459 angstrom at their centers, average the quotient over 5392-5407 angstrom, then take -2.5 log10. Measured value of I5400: 0.045 mag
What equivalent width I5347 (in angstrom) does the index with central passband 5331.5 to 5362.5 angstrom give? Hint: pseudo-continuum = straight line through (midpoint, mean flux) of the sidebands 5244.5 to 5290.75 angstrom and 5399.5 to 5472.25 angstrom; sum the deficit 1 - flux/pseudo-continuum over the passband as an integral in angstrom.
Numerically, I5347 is -2.2 angstrom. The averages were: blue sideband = 7.7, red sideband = 8.27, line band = 8.53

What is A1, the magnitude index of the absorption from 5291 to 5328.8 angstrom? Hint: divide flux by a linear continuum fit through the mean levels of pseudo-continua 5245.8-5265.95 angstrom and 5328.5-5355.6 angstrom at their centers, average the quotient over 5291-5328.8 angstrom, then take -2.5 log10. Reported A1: -0.04 mag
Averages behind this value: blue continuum 7.58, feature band 8.29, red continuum 8.26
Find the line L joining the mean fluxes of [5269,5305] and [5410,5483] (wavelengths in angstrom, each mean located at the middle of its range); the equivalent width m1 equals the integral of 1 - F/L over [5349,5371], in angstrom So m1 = -1.66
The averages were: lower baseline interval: 8.08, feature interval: 8.76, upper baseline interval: 8.22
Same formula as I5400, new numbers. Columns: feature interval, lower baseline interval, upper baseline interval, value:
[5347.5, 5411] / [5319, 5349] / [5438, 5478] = -0.03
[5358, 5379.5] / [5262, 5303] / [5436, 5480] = -0.07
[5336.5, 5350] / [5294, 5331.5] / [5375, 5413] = 0.02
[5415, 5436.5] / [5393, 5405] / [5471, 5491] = -0.04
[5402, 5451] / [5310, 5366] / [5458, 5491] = -0.02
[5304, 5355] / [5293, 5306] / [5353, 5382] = 0.01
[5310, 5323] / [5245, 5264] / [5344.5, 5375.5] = -0.03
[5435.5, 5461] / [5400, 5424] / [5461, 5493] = -0.01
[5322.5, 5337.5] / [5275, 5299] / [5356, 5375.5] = 0.04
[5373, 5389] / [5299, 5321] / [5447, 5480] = -0.04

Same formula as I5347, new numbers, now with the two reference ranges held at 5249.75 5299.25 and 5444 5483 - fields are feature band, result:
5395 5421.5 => -0.9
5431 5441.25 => 0.0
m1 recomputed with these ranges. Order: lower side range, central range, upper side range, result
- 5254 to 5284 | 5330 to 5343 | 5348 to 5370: 0.3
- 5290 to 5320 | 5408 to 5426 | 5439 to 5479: -0.5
